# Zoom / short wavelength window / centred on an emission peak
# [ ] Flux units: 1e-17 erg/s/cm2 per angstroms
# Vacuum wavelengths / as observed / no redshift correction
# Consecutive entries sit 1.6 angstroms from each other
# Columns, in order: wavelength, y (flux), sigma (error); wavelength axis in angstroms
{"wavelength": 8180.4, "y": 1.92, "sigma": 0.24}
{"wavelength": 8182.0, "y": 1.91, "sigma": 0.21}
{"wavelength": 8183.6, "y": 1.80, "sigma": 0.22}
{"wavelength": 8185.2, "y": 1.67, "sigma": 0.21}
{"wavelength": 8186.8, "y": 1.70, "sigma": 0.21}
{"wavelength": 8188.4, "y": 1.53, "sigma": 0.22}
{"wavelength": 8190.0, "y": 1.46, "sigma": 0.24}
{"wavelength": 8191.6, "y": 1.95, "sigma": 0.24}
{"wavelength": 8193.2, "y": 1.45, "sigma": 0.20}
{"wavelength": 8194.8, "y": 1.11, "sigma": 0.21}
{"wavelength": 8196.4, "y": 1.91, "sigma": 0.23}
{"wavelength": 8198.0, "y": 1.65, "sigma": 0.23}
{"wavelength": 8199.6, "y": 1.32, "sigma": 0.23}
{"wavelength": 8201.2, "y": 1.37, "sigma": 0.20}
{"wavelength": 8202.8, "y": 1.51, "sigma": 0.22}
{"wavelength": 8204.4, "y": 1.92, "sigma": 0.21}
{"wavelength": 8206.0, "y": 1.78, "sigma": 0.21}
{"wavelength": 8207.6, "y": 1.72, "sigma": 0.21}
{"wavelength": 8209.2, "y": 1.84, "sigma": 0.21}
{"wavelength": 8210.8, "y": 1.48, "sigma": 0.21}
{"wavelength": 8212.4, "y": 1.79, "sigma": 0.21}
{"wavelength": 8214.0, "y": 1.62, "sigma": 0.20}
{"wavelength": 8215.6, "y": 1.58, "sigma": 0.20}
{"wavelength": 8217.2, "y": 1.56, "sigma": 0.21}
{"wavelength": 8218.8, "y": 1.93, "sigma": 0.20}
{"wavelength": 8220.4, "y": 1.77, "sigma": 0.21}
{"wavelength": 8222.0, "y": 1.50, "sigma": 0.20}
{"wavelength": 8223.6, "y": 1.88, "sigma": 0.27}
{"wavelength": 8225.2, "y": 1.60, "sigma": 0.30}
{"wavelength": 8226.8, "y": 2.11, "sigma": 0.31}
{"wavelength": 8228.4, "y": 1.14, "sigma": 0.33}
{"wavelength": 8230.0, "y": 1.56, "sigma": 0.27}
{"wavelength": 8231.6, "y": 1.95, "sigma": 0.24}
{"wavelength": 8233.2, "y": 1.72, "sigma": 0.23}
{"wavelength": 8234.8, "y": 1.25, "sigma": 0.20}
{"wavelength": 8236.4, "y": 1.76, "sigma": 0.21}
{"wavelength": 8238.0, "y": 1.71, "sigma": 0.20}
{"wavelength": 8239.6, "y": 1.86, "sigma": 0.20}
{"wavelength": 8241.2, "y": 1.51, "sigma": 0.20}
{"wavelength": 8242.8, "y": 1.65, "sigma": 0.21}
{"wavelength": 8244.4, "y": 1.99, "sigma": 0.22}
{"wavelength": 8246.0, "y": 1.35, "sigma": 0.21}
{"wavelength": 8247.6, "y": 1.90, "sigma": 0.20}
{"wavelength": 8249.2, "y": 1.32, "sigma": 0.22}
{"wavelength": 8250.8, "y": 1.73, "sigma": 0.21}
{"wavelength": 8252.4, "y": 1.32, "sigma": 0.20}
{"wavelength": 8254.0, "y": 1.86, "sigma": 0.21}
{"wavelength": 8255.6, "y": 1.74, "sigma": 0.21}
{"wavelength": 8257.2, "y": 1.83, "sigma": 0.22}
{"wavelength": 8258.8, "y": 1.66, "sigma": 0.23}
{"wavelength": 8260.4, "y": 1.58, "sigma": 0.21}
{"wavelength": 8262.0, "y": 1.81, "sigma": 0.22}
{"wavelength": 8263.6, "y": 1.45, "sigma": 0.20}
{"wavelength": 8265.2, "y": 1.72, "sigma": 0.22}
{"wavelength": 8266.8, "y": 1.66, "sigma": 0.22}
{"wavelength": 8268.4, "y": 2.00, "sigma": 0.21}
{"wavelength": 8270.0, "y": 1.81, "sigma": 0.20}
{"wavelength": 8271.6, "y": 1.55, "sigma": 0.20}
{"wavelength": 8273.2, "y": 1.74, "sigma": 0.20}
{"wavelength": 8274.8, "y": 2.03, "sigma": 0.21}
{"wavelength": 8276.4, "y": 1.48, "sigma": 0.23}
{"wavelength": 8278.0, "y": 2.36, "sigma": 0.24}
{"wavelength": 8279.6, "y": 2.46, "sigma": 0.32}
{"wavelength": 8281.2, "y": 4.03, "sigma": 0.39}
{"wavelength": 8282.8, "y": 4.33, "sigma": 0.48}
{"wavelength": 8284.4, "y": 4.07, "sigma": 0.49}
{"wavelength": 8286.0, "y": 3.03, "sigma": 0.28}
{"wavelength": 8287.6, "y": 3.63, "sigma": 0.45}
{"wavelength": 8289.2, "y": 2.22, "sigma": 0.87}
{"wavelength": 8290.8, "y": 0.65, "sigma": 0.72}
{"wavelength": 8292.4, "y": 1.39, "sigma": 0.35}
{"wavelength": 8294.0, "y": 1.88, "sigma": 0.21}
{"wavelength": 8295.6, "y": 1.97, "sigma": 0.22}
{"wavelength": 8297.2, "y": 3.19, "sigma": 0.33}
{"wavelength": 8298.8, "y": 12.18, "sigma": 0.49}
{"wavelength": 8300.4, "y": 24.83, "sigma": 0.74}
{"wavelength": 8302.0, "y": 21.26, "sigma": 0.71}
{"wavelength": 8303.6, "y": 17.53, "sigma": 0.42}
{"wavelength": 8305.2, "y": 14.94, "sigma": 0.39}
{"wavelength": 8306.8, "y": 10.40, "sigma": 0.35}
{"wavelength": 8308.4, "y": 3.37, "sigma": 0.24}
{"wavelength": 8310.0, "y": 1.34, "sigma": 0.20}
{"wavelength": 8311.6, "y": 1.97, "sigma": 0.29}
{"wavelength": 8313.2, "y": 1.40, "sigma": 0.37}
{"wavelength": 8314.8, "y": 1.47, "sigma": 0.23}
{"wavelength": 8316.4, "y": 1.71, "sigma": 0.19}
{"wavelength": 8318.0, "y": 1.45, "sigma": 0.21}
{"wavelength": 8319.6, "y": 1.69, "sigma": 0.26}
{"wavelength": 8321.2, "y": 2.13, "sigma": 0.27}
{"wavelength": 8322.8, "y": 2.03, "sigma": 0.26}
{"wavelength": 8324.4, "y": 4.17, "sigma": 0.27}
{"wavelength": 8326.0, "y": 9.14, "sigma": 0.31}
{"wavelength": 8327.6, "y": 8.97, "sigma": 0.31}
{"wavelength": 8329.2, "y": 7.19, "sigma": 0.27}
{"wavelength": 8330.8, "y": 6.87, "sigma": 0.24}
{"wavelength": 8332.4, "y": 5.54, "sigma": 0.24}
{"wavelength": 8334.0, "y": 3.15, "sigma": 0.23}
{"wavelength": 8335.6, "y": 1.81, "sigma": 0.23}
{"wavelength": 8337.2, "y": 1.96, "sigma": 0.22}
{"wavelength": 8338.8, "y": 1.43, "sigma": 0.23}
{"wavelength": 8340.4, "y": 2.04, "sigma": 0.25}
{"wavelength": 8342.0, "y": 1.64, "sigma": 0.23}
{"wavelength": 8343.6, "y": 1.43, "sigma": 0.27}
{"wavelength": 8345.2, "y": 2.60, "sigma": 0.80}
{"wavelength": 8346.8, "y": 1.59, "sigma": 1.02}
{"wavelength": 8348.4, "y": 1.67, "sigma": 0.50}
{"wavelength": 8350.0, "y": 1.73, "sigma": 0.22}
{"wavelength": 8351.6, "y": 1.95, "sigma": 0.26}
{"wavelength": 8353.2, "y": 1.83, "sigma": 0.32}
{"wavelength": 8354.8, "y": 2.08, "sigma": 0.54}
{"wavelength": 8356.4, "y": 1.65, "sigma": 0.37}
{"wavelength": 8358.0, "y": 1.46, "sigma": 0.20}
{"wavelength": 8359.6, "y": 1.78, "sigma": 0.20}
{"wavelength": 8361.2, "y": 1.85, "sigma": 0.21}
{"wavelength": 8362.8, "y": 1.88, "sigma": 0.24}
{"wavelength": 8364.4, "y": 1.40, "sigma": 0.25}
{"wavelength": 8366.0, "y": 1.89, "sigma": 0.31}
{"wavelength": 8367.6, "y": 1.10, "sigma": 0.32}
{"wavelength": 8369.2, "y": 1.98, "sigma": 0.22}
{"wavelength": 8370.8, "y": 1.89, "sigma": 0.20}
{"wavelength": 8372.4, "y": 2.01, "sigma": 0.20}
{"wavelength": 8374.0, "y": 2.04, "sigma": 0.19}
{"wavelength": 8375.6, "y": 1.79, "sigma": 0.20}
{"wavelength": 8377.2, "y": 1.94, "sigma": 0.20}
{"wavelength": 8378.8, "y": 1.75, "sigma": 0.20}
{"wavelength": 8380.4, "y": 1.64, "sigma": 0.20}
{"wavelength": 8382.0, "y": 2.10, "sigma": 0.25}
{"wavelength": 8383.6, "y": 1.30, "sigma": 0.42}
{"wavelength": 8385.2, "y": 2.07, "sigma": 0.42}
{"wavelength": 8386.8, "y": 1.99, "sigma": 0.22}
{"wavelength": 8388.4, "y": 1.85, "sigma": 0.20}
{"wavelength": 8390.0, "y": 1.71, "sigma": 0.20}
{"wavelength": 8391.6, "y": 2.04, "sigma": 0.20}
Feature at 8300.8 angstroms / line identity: Halpha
